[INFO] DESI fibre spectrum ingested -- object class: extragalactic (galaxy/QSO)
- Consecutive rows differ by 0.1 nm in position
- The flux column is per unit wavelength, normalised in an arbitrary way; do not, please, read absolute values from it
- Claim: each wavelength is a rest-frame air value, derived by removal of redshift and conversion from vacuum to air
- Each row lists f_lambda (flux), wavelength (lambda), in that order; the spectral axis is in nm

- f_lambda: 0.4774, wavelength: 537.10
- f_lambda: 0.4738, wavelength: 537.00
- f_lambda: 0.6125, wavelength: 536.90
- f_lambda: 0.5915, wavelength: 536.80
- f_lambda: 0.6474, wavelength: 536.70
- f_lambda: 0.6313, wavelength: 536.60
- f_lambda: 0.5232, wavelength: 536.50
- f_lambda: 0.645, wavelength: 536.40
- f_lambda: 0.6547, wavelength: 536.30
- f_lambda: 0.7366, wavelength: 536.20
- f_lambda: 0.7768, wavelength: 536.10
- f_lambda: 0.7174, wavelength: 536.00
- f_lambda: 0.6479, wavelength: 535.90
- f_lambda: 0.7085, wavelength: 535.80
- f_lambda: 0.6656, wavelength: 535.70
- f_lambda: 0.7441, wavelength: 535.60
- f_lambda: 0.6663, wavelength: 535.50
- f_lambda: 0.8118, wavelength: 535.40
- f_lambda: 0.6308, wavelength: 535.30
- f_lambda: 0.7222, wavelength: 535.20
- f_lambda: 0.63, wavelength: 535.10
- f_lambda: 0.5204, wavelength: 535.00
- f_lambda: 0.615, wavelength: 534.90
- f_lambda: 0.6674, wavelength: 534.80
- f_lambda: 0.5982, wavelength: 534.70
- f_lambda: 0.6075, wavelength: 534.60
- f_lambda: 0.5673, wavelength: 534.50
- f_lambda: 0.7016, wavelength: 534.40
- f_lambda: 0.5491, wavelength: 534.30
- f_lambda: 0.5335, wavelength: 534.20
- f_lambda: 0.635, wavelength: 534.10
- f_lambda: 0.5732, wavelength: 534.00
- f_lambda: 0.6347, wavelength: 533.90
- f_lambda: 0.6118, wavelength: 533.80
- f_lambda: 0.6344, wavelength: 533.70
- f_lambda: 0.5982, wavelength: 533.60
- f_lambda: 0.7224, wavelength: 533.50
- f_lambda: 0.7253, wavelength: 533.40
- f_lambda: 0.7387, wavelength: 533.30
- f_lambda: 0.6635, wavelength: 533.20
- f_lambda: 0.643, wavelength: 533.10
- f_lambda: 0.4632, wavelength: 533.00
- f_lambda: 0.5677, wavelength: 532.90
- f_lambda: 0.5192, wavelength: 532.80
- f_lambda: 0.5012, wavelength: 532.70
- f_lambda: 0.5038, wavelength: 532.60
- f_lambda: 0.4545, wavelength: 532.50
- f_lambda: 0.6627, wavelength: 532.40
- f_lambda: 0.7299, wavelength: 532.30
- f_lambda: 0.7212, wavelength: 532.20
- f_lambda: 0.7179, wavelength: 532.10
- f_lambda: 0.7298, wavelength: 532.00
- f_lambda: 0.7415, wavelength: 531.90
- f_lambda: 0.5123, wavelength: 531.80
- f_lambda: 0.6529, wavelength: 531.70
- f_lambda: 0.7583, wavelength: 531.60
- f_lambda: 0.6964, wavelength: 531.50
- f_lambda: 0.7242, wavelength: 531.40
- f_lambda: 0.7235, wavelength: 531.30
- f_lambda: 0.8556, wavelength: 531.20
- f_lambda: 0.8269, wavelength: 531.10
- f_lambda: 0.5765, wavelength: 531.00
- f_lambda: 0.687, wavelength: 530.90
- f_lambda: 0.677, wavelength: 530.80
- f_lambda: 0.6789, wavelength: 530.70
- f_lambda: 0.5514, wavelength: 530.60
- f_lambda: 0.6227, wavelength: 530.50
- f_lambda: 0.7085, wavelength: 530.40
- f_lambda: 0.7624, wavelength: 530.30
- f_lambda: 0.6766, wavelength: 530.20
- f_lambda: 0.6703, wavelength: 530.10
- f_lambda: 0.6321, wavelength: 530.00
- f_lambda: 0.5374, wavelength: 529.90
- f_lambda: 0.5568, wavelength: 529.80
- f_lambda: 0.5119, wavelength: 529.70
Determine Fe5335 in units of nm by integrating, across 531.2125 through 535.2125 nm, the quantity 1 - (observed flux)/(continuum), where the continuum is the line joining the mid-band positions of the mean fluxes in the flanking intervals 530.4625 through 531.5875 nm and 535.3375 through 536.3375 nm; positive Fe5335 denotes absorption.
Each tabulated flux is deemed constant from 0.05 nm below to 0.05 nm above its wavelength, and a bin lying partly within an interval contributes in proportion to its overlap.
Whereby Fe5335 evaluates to 0.40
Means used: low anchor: 0.696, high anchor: 0.713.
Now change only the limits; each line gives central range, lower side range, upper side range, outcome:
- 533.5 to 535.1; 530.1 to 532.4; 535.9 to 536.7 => 0.17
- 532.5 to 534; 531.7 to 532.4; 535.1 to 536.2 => 0.20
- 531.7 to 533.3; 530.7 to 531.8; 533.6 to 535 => 0.12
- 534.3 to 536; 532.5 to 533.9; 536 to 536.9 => -0.06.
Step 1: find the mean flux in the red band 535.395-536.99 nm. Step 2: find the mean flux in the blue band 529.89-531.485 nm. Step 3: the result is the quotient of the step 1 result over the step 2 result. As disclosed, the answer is 0.97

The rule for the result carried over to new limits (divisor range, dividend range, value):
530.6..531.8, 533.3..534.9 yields 0.90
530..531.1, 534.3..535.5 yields 0.96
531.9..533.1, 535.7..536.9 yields 1.09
